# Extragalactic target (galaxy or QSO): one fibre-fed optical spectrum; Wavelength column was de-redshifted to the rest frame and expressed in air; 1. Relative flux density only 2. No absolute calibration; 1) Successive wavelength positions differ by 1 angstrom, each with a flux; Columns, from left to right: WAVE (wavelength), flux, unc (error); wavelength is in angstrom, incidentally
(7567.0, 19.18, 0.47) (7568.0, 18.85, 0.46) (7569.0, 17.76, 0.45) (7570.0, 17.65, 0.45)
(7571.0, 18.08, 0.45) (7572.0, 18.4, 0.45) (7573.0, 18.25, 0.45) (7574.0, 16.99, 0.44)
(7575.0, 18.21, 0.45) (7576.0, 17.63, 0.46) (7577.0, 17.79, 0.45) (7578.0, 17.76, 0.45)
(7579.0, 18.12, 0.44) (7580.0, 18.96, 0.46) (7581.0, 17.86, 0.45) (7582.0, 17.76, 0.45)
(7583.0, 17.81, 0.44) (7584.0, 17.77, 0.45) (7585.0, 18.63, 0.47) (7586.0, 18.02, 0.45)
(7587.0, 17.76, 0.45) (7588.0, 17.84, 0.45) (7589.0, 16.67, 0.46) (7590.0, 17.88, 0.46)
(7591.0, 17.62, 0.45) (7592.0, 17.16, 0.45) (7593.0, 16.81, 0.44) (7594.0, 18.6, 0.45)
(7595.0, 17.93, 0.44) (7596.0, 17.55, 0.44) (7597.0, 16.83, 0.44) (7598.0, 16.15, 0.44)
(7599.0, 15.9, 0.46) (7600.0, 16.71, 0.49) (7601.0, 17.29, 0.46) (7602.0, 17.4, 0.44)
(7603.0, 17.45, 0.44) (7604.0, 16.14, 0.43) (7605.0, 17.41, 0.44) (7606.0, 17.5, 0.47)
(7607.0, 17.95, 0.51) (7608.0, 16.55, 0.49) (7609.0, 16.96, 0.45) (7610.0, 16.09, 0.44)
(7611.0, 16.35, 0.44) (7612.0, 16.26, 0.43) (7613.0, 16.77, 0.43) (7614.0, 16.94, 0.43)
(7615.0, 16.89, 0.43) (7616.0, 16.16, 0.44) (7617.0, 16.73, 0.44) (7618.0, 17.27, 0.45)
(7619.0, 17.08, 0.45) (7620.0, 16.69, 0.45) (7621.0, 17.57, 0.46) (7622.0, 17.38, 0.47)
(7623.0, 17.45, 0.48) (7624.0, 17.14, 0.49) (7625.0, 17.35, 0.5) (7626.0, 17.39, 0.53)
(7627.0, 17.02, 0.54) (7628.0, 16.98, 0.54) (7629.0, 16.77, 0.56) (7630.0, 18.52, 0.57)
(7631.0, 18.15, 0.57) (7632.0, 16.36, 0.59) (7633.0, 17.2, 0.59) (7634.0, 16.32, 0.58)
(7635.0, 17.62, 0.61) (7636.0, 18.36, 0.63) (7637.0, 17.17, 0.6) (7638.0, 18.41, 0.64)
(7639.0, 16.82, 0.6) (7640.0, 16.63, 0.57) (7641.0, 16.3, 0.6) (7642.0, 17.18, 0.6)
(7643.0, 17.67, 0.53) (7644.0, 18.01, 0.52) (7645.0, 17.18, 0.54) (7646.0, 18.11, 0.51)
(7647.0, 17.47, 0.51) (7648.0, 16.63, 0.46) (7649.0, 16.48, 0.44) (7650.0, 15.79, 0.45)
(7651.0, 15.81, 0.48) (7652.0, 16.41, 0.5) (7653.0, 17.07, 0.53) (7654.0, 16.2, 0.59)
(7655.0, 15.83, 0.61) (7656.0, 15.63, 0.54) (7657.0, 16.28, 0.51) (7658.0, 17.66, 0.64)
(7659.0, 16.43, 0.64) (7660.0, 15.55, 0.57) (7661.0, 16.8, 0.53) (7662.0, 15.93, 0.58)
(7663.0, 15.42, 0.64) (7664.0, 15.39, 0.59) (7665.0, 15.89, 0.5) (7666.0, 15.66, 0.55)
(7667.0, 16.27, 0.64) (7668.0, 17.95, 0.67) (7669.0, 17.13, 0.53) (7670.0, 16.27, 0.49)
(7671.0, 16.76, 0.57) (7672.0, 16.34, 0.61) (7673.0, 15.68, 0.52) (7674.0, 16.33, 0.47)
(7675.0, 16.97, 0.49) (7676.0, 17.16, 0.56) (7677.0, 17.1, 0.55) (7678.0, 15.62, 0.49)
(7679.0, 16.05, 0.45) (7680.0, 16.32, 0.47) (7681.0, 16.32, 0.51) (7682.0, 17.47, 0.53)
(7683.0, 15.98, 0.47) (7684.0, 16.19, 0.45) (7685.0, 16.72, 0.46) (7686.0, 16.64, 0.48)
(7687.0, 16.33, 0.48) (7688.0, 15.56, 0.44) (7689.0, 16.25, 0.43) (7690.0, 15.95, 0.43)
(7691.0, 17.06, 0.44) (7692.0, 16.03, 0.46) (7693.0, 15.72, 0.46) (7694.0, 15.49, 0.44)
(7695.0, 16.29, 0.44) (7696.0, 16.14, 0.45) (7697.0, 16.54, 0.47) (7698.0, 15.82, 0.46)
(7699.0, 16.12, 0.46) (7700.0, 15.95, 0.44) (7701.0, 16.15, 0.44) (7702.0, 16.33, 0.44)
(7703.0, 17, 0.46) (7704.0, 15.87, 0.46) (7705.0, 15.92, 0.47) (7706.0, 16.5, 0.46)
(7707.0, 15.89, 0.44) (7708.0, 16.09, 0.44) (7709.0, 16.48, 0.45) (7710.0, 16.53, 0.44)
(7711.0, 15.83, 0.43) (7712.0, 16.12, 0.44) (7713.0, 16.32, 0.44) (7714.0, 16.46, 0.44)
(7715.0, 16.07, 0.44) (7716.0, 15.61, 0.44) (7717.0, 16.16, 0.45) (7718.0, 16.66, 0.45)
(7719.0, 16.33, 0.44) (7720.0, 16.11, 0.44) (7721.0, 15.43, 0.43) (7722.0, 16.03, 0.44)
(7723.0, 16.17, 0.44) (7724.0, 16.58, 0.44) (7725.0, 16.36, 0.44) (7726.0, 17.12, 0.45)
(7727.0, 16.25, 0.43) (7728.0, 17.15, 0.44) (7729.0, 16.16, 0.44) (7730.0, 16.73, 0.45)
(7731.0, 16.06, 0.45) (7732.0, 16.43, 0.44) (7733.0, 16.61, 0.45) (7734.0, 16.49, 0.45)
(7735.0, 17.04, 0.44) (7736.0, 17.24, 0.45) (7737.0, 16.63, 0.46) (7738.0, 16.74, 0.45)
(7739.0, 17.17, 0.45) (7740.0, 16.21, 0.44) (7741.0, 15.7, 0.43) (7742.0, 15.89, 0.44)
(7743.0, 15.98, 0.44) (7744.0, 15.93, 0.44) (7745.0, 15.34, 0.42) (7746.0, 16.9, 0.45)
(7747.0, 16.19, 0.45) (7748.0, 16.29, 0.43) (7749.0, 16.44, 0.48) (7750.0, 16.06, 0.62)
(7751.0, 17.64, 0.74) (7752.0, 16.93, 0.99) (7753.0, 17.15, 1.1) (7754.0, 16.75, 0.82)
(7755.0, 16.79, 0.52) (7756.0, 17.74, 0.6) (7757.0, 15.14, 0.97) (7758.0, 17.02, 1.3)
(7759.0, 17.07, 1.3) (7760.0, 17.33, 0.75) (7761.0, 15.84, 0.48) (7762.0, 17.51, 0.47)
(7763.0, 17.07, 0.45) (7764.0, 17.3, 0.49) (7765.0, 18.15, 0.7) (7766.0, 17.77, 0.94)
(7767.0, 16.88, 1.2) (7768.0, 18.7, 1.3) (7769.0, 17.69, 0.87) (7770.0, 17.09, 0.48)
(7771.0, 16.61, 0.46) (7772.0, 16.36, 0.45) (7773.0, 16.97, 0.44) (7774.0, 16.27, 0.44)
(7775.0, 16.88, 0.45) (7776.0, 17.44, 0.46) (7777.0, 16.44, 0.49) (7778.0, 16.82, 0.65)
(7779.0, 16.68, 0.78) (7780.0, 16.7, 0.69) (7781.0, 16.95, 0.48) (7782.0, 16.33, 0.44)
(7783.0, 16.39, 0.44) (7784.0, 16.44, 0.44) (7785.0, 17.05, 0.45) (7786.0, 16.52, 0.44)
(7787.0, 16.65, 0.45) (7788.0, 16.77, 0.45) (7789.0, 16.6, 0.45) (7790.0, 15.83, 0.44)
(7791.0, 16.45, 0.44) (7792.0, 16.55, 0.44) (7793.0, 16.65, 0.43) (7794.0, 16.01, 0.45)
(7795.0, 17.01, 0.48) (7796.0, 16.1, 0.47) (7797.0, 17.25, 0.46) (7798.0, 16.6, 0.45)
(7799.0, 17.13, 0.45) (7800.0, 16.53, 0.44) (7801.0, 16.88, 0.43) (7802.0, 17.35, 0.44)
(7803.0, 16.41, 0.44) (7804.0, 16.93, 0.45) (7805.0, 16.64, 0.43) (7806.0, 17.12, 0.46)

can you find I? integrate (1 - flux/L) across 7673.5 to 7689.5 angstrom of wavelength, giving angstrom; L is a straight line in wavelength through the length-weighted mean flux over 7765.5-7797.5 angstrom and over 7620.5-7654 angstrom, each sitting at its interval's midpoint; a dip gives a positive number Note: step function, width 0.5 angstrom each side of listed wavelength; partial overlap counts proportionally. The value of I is 0.6 angstrom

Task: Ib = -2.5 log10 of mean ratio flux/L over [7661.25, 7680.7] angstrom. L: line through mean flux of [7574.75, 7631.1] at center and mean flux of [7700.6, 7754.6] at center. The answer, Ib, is 0.03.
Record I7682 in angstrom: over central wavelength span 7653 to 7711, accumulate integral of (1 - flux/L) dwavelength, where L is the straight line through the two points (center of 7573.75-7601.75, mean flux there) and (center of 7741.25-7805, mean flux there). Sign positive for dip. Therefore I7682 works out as 2.9 angstrom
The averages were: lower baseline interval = 17.6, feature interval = 16.3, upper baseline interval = 16.7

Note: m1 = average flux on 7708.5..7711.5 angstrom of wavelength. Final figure 16.3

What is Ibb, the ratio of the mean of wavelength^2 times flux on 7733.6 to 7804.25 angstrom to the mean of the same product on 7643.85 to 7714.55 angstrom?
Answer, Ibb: 1.05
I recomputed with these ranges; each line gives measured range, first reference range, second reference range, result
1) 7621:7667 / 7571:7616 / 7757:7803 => 1.1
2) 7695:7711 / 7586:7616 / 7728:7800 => 0.6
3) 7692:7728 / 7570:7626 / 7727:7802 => 1.5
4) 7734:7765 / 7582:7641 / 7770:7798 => 0.2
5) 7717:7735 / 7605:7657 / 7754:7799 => 0.5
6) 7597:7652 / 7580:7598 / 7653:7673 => -0.1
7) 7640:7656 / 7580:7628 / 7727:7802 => 0.3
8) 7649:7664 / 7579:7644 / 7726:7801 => 0.8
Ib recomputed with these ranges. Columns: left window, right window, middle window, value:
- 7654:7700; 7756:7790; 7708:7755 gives 0.01 mag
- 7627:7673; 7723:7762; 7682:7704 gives 0.03 mag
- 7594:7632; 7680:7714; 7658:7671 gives 0.02 mag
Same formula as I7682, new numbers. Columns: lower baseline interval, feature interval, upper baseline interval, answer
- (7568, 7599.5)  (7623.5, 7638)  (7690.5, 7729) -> -0.2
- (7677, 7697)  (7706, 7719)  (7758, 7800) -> 0.2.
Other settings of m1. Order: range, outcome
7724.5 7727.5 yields 16.6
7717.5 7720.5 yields 16.4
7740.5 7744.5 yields 15.9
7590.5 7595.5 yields 17.6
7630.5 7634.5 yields 17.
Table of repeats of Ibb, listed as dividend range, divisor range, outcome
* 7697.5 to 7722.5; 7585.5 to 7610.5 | 0.97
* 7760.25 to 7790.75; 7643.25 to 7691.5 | 1.05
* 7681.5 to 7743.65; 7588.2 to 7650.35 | 0.98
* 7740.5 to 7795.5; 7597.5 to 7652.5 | 1.02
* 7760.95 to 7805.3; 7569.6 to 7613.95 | 1.02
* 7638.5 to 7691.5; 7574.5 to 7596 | 0.95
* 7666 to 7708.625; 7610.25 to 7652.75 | 0.97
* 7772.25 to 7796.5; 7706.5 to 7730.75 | 1.04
